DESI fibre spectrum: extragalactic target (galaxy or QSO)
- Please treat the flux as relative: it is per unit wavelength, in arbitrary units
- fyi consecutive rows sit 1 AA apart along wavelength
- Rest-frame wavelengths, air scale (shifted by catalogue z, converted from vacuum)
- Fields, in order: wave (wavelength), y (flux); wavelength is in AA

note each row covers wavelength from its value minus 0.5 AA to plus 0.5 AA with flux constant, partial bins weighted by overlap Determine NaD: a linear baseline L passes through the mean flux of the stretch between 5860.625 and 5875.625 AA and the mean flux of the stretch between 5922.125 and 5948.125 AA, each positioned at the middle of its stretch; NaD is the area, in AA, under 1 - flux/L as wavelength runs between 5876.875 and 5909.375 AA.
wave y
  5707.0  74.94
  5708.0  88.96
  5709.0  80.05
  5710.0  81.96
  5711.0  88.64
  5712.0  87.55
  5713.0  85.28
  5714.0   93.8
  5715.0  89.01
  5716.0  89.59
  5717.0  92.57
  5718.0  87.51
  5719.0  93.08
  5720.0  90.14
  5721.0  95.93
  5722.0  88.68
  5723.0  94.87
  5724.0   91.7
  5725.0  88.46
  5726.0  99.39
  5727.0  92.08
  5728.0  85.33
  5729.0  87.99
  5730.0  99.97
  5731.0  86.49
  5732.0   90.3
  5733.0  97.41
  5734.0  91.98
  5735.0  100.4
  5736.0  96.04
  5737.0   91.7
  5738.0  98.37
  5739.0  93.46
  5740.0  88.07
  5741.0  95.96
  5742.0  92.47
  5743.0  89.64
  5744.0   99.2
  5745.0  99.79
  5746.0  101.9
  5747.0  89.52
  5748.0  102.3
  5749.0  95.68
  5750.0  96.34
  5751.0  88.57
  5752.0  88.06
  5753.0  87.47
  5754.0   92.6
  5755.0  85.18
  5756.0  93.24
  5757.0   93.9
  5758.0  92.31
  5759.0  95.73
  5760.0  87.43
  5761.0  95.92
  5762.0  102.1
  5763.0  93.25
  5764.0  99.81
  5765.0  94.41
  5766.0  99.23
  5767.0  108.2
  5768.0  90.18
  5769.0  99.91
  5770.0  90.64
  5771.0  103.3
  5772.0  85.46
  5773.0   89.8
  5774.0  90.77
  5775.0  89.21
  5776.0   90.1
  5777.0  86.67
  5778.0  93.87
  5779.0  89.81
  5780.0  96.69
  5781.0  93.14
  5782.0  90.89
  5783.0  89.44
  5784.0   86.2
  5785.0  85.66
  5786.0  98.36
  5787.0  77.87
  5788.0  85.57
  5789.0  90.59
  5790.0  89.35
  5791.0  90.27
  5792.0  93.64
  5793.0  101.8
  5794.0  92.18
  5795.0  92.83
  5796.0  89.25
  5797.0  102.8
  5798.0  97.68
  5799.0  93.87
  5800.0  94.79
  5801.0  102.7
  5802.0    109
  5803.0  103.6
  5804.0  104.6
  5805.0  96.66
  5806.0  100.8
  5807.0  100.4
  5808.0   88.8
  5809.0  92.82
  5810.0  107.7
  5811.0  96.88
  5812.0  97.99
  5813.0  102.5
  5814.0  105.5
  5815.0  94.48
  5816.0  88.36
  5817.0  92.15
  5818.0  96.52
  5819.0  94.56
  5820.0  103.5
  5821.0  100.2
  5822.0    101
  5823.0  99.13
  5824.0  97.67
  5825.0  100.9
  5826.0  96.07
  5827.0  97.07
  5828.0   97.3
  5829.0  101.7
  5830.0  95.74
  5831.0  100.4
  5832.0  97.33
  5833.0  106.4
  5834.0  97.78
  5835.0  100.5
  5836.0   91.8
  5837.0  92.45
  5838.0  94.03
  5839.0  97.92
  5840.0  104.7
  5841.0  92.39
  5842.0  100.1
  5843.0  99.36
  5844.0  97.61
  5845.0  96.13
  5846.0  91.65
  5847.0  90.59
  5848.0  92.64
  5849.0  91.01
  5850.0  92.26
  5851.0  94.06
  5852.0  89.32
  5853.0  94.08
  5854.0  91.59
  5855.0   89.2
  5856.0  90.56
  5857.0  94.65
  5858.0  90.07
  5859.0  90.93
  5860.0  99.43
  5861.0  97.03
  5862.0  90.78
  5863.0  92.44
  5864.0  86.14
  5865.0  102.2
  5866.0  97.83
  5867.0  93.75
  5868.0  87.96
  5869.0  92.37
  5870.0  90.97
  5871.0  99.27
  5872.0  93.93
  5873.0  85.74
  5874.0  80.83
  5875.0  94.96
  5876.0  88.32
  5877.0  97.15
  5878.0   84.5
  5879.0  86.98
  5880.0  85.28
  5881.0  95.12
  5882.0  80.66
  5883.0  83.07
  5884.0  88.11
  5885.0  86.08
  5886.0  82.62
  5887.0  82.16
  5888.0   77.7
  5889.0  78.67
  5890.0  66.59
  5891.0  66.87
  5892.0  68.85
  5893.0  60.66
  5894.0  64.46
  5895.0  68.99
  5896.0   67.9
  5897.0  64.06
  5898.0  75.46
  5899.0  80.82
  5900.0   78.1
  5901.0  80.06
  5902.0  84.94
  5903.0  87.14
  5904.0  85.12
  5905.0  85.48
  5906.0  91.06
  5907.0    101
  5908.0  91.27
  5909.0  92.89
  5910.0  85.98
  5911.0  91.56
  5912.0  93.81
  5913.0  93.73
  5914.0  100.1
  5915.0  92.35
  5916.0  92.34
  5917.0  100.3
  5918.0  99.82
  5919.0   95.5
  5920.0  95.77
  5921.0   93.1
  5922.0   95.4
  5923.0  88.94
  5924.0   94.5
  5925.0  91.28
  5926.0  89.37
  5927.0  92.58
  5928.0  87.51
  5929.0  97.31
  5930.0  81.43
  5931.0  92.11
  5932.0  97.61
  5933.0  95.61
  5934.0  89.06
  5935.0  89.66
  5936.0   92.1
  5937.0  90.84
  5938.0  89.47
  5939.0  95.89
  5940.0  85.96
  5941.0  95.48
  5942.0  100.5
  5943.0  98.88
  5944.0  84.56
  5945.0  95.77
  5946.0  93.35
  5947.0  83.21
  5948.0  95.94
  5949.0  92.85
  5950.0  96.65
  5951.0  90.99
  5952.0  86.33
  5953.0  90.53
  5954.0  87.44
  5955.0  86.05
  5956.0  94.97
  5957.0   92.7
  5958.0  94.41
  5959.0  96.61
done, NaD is 4.1 AA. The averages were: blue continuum 92.3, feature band 80.7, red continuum 91.9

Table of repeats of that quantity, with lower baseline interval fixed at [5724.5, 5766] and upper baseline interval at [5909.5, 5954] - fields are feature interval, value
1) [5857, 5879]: 0.2 AA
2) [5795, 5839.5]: -2.3 AA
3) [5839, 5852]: -0.3 AA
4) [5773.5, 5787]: 0.5 AA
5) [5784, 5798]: 0.3 AA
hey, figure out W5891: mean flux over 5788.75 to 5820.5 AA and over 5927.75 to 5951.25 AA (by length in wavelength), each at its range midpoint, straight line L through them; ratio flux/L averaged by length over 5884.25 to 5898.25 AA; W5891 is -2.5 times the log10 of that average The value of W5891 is 0.28 mag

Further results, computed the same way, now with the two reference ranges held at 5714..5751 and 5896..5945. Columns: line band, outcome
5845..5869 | -0.02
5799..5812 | -0.08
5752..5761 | 0.02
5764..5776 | -0.02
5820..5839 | -0.07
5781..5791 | 0.05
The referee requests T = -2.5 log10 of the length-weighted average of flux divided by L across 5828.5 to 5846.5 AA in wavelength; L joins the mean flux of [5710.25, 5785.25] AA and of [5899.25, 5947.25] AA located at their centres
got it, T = -0.063 mag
